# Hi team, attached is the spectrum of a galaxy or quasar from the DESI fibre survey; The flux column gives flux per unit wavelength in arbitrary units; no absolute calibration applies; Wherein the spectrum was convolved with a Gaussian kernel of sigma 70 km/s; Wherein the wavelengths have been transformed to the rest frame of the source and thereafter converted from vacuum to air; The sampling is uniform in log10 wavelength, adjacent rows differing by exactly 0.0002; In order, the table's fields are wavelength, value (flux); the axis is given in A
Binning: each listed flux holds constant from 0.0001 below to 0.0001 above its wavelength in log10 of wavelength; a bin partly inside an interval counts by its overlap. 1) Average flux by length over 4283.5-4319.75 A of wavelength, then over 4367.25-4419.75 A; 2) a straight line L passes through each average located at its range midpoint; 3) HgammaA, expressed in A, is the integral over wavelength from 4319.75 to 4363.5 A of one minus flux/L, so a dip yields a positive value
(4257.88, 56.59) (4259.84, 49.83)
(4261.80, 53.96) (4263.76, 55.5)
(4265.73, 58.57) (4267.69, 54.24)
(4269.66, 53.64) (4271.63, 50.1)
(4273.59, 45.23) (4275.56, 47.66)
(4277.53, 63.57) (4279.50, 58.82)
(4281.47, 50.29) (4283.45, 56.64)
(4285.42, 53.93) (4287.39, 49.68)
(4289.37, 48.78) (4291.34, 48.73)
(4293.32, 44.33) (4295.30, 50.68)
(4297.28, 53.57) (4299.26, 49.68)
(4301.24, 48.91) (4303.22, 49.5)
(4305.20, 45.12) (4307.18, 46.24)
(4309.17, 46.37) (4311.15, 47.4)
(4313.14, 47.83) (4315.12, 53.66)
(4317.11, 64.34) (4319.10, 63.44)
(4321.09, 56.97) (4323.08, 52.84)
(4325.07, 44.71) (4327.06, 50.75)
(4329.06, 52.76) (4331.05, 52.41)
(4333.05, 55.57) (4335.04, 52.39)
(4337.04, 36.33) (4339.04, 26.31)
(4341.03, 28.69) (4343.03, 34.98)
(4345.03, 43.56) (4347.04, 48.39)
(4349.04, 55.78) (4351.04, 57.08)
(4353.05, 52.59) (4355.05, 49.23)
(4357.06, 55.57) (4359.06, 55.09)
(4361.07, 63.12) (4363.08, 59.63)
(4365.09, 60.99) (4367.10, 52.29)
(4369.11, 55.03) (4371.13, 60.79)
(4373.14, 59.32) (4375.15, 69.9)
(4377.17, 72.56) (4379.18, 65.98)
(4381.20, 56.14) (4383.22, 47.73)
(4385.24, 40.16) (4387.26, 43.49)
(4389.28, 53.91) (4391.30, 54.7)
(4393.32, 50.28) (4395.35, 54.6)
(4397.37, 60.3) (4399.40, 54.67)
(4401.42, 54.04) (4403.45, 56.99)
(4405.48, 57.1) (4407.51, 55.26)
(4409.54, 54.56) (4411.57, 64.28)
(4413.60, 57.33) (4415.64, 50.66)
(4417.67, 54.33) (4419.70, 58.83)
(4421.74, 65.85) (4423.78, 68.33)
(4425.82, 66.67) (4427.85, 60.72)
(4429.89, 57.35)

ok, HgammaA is 3.14 A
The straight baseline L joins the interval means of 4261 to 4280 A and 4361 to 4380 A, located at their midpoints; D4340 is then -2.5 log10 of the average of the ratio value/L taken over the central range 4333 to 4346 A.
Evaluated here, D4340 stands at 0.470 mag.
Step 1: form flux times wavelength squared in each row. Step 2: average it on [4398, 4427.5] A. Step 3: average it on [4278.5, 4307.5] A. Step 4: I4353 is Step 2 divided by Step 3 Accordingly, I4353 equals 1.2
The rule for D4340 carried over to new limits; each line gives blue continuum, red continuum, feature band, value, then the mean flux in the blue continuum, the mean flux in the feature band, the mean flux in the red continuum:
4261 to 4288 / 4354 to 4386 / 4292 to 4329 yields 0.09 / 53.8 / 50.9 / 57.9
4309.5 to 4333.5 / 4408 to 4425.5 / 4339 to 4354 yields 0.23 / 53.3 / 44.5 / 59.4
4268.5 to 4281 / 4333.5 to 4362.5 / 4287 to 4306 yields 0.05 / 53.1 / 48.9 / 47.4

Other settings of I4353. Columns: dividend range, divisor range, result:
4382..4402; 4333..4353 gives 1.20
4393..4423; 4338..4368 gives 1.18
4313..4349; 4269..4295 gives 0.96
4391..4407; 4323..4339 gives 1.19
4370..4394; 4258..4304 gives 1.13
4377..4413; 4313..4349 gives 1.17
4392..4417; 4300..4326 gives 1.13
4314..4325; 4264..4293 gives 1.10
